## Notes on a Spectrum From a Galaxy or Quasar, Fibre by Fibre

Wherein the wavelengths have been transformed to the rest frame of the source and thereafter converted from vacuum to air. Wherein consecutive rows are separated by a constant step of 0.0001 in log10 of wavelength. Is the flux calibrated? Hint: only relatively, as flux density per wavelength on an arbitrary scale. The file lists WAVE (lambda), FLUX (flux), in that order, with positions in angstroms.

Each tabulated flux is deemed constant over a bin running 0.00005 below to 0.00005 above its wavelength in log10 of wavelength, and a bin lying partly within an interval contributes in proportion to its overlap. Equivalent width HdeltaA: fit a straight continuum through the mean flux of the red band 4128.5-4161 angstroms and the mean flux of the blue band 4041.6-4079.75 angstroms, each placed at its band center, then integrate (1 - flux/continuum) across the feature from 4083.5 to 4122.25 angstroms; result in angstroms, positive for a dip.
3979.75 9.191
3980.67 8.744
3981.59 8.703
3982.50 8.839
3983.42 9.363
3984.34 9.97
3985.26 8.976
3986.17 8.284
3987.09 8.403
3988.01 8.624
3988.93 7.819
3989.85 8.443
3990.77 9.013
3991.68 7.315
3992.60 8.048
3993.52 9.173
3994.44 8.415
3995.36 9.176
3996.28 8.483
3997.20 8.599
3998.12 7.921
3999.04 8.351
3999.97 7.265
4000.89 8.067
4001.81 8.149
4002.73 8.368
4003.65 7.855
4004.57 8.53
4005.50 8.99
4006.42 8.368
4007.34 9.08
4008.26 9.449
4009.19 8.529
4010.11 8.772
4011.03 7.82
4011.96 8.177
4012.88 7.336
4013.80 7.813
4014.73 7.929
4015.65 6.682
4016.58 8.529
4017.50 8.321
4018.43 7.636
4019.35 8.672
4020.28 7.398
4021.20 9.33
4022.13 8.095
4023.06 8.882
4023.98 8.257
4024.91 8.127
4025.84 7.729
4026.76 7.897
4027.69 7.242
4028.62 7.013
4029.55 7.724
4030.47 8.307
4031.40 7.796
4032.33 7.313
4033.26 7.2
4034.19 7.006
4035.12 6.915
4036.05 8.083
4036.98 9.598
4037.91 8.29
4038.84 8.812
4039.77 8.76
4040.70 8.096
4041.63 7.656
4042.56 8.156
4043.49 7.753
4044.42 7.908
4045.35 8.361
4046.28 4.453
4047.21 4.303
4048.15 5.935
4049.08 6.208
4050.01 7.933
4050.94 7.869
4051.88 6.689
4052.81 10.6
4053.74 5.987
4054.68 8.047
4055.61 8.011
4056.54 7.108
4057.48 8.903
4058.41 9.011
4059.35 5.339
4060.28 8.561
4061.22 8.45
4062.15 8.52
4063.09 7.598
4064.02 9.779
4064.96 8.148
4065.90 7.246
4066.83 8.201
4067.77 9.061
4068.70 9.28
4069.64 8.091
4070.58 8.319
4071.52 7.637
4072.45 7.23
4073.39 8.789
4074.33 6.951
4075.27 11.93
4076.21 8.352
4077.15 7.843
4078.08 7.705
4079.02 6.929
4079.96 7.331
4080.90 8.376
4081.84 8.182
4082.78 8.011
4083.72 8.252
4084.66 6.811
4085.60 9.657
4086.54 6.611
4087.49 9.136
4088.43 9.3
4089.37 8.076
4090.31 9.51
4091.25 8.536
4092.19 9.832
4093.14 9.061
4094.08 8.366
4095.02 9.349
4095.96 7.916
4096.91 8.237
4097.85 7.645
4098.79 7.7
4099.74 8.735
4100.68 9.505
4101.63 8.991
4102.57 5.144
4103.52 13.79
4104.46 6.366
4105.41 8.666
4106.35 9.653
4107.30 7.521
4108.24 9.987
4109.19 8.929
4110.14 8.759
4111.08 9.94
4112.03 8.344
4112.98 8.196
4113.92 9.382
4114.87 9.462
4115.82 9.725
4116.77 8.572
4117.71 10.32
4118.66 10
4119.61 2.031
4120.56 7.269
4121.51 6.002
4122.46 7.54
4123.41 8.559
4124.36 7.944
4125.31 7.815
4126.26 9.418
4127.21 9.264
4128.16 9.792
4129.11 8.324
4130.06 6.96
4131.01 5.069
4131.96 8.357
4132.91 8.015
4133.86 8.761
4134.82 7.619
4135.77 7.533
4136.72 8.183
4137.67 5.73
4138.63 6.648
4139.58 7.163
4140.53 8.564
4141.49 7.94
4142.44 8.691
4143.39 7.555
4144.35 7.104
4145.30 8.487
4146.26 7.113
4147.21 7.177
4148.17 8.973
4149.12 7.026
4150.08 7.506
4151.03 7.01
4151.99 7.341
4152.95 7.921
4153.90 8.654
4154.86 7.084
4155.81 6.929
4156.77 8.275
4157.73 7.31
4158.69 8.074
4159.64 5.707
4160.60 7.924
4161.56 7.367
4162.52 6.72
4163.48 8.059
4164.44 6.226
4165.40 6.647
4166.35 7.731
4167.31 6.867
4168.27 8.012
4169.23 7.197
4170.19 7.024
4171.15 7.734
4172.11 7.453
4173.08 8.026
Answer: -4.1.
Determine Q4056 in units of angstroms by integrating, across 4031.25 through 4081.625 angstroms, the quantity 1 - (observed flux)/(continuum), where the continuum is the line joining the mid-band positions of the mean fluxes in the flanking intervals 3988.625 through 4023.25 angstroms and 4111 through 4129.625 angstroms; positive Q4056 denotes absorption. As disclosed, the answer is 2.7 angstroms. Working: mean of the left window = 8.28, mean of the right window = 8.36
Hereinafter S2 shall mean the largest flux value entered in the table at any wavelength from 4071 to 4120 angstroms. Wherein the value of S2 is 13.79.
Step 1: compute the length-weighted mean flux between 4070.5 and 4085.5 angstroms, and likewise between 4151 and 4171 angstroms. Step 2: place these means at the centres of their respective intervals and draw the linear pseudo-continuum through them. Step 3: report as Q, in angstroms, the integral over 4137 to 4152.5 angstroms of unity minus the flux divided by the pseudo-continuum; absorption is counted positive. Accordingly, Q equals -0.04 angstroms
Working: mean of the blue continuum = 8.08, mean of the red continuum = 7.35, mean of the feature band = 7.51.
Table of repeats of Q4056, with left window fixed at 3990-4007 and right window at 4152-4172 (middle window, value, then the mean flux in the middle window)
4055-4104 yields -3.1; 8.37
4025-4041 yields 0.5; 7.87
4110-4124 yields -1.1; 8.26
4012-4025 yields 0.2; 8.08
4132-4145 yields -0.3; 7.69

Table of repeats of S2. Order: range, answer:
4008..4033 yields 9.449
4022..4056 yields 10.6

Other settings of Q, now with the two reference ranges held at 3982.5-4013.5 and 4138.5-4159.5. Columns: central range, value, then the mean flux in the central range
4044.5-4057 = 1.7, 7.07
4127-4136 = -0.2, 7.94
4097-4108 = -0.9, 8.55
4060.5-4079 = -0.6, 8.34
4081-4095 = -1.0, 8.55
